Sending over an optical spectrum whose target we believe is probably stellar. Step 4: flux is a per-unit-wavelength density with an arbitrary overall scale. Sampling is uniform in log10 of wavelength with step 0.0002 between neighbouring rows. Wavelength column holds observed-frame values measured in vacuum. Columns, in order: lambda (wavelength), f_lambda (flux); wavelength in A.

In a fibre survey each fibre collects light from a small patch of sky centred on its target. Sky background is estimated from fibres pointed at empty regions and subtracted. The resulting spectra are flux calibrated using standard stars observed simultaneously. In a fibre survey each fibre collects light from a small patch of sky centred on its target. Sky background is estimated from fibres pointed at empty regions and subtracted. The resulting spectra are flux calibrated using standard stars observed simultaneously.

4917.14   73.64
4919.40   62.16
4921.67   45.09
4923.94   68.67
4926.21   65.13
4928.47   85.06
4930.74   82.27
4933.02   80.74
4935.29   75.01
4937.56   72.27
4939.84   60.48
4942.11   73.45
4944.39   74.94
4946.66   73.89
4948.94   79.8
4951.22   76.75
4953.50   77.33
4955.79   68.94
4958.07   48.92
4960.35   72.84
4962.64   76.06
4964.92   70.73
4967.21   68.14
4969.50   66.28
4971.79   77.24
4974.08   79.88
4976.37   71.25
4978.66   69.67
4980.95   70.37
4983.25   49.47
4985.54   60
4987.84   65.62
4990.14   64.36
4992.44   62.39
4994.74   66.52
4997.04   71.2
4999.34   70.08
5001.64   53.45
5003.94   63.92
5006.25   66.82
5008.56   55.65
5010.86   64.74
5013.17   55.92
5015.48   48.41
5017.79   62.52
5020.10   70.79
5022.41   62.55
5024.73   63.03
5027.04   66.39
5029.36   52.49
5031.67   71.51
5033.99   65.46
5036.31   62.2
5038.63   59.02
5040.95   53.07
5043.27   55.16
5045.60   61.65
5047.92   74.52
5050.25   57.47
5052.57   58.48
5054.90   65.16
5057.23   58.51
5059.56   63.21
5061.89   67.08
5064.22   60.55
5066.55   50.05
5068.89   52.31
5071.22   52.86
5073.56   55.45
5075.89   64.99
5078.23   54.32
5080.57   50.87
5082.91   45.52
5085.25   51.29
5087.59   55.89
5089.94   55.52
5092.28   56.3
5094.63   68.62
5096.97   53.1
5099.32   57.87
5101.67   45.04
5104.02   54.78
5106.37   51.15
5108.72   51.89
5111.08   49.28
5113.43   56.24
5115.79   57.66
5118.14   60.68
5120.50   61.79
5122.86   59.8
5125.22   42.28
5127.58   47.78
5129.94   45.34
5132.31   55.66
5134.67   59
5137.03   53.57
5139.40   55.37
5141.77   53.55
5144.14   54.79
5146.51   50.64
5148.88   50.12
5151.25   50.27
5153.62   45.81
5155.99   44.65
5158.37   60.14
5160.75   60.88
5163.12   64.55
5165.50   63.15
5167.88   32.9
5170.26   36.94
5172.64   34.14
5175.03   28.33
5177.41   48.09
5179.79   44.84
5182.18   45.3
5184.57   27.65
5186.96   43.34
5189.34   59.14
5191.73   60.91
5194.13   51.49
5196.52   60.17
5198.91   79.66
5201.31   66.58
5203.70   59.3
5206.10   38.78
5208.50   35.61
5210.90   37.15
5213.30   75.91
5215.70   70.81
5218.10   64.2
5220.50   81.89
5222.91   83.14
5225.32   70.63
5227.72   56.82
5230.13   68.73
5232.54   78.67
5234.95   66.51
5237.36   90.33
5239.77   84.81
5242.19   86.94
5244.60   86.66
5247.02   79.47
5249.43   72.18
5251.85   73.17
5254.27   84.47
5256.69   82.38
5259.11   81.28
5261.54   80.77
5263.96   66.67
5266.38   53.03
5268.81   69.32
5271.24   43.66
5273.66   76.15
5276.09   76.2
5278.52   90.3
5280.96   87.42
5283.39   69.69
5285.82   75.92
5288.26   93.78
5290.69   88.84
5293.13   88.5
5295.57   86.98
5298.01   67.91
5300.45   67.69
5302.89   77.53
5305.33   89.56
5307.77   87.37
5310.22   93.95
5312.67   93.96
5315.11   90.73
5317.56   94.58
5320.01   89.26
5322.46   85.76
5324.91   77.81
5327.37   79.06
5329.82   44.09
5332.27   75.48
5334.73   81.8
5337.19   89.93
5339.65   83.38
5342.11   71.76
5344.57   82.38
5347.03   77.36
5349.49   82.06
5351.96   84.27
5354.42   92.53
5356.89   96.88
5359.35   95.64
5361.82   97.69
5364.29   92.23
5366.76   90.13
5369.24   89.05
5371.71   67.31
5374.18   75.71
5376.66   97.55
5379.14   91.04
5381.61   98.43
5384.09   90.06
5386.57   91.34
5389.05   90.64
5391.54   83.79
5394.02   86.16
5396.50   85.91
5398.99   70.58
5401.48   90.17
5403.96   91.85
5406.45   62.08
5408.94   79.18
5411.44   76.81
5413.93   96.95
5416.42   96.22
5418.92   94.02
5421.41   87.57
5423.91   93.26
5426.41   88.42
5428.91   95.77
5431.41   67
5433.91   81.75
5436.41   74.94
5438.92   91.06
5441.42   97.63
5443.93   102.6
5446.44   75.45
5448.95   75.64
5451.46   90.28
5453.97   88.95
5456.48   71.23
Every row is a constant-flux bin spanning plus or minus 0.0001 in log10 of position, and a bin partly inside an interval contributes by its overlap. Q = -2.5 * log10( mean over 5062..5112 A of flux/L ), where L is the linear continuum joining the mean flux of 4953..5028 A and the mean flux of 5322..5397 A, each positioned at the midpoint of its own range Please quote 0.28 mag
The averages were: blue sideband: 65.4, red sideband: 84.7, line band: 54.5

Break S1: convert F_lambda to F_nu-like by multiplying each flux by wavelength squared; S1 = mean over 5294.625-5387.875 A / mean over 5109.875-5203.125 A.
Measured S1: 1.75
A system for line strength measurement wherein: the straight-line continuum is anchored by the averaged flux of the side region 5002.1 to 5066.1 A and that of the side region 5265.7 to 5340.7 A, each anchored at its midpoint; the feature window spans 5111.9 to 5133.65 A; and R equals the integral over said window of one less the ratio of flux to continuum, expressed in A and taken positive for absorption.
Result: 4.3 A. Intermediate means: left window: 61.5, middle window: 54.1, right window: 79.9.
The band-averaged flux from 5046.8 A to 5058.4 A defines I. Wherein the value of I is 62.8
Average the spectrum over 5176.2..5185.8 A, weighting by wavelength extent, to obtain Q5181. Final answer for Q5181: 41.4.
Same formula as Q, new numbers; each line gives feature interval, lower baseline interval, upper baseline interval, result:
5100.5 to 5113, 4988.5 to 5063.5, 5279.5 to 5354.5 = 0.31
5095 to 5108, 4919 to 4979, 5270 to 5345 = 0.37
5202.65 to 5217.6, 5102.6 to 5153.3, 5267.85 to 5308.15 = 0.24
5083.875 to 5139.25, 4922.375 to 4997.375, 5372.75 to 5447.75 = 0.36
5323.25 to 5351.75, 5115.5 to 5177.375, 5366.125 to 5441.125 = 0.00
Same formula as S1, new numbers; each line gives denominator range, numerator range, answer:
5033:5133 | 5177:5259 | 1.23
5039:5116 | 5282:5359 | 1.61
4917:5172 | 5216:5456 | 1.53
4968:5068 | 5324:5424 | 1.54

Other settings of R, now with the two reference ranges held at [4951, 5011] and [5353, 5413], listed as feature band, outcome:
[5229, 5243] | 0.1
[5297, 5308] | 0.7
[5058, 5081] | 4.5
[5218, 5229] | 1.0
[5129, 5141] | 3.3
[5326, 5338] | 1.5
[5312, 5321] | -0.9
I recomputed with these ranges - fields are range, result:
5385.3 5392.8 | 88.6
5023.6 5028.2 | 64.8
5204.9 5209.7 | 37.2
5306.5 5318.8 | 92.1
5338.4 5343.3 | 77.6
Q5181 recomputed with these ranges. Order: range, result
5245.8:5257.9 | 78.3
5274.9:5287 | 79.9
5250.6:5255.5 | 78.7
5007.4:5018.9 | 57.4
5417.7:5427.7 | 90.8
